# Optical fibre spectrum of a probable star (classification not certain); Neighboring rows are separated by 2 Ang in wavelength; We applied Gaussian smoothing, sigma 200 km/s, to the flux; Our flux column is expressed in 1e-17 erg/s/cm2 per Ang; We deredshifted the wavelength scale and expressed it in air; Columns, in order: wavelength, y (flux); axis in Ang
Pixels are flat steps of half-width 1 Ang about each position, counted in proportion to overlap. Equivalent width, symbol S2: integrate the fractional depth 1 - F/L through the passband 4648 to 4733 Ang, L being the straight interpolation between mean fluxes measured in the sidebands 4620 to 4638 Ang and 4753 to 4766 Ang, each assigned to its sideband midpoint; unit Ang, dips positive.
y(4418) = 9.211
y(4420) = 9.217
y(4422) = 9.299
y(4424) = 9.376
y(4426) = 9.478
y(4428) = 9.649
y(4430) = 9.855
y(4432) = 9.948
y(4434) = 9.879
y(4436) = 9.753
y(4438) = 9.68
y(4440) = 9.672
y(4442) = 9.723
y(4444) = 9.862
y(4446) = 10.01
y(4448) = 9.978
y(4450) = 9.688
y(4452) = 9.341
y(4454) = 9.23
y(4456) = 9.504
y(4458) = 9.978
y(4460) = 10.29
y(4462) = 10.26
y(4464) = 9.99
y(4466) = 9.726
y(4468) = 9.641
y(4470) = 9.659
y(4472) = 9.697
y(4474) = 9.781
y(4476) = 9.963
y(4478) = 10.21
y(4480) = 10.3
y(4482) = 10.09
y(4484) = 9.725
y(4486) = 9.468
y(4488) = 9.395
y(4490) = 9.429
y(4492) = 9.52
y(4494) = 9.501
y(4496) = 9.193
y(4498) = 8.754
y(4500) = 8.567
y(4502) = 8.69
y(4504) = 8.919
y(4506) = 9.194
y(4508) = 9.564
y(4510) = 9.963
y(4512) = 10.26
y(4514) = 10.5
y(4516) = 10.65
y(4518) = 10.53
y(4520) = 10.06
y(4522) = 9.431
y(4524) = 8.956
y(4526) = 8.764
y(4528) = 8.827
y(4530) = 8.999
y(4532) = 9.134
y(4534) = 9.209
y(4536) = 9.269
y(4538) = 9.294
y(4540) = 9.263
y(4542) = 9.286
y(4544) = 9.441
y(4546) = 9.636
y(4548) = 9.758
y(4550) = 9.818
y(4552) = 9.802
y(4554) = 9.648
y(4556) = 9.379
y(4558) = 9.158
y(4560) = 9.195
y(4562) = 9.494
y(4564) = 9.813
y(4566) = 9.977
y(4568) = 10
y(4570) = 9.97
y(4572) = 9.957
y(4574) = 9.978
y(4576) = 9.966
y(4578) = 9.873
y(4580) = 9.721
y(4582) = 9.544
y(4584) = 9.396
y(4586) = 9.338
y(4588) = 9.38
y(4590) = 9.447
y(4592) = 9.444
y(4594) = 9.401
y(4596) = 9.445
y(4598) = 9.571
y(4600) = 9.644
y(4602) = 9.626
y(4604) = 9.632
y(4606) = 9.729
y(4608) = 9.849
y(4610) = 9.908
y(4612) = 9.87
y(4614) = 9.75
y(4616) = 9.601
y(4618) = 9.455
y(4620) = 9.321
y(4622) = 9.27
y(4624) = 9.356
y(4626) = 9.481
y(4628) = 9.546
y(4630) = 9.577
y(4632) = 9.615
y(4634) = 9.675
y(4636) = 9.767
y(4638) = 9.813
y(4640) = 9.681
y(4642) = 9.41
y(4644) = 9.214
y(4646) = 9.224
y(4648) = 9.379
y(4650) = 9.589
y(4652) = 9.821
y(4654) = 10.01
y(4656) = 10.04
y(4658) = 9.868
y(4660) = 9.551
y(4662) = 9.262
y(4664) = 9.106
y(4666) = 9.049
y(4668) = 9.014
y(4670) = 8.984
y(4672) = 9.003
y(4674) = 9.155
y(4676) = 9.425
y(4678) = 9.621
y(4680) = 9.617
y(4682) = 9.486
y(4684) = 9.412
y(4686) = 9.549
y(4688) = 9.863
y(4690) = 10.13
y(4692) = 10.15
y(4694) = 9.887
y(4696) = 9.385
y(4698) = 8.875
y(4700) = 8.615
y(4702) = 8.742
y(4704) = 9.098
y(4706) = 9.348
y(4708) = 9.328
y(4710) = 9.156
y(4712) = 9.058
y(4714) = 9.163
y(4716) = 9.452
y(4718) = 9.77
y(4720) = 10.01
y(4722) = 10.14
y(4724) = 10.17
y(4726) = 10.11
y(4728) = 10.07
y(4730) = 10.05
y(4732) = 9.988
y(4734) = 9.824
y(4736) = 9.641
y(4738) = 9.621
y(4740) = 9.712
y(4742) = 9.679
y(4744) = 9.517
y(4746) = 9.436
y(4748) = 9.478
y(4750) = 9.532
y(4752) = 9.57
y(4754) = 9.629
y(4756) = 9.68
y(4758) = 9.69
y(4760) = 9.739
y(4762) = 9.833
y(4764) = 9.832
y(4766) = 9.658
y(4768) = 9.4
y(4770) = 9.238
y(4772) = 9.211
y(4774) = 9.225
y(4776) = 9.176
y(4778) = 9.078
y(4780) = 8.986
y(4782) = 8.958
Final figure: 0.9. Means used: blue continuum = 9.54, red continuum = 9.73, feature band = 9.52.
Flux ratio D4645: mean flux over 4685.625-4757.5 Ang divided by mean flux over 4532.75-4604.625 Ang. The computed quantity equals 1.00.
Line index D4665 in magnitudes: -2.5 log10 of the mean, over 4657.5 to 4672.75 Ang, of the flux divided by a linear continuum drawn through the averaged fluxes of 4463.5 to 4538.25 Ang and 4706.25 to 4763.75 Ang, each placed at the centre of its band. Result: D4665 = 0.049 mag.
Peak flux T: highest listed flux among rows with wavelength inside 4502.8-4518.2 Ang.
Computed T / 10.65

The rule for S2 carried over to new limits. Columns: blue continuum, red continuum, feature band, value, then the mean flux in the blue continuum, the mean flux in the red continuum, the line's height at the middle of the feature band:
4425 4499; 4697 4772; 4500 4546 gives 1.1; 9.72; 9.56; 9.69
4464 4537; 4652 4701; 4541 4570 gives -0.3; 9.55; 9.47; 9.52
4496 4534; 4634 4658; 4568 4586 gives -0.5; 9.42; 9.64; 9.53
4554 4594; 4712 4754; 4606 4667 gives 0.6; 9.63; 9.73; 9.67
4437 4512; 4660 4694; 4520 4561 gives 1.0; 9.63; 9.44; 9.57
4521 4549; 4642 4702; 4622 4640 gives -0.4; 9.23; 9.45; 9.38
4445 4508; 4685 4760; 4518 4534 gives 0.6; 9.6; 9.6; 9.6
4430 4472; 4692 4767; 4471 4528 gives 0.9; 9.79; 9.59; 9.75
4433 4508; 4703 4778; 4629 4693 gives 0.5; 9.63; 9.59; 9.6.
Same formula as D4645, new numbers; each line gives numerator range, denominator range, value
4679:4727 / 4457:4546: 0.99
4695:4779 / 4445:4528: 0.99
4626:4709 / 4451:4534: 0.99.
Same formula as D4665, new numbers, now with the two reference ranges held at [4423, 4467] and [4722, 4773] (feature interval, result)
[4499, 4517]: 0.02 mag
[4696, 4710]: 0.08 mag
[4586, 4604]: 0.03 mag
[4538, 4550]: 0.03 mag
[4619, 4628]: 0.04 mag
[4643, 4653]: 0.03 mag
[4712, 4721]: 0.02 mag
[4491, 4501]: 0.07 mag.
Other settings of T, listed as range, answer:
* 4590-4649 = 9.908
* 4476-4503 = 10.3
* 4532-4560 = 9.818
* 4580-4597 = 9.721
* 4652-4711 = 10.15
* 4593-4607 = 9.729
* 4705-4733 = 10.17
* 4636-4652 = 9.821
